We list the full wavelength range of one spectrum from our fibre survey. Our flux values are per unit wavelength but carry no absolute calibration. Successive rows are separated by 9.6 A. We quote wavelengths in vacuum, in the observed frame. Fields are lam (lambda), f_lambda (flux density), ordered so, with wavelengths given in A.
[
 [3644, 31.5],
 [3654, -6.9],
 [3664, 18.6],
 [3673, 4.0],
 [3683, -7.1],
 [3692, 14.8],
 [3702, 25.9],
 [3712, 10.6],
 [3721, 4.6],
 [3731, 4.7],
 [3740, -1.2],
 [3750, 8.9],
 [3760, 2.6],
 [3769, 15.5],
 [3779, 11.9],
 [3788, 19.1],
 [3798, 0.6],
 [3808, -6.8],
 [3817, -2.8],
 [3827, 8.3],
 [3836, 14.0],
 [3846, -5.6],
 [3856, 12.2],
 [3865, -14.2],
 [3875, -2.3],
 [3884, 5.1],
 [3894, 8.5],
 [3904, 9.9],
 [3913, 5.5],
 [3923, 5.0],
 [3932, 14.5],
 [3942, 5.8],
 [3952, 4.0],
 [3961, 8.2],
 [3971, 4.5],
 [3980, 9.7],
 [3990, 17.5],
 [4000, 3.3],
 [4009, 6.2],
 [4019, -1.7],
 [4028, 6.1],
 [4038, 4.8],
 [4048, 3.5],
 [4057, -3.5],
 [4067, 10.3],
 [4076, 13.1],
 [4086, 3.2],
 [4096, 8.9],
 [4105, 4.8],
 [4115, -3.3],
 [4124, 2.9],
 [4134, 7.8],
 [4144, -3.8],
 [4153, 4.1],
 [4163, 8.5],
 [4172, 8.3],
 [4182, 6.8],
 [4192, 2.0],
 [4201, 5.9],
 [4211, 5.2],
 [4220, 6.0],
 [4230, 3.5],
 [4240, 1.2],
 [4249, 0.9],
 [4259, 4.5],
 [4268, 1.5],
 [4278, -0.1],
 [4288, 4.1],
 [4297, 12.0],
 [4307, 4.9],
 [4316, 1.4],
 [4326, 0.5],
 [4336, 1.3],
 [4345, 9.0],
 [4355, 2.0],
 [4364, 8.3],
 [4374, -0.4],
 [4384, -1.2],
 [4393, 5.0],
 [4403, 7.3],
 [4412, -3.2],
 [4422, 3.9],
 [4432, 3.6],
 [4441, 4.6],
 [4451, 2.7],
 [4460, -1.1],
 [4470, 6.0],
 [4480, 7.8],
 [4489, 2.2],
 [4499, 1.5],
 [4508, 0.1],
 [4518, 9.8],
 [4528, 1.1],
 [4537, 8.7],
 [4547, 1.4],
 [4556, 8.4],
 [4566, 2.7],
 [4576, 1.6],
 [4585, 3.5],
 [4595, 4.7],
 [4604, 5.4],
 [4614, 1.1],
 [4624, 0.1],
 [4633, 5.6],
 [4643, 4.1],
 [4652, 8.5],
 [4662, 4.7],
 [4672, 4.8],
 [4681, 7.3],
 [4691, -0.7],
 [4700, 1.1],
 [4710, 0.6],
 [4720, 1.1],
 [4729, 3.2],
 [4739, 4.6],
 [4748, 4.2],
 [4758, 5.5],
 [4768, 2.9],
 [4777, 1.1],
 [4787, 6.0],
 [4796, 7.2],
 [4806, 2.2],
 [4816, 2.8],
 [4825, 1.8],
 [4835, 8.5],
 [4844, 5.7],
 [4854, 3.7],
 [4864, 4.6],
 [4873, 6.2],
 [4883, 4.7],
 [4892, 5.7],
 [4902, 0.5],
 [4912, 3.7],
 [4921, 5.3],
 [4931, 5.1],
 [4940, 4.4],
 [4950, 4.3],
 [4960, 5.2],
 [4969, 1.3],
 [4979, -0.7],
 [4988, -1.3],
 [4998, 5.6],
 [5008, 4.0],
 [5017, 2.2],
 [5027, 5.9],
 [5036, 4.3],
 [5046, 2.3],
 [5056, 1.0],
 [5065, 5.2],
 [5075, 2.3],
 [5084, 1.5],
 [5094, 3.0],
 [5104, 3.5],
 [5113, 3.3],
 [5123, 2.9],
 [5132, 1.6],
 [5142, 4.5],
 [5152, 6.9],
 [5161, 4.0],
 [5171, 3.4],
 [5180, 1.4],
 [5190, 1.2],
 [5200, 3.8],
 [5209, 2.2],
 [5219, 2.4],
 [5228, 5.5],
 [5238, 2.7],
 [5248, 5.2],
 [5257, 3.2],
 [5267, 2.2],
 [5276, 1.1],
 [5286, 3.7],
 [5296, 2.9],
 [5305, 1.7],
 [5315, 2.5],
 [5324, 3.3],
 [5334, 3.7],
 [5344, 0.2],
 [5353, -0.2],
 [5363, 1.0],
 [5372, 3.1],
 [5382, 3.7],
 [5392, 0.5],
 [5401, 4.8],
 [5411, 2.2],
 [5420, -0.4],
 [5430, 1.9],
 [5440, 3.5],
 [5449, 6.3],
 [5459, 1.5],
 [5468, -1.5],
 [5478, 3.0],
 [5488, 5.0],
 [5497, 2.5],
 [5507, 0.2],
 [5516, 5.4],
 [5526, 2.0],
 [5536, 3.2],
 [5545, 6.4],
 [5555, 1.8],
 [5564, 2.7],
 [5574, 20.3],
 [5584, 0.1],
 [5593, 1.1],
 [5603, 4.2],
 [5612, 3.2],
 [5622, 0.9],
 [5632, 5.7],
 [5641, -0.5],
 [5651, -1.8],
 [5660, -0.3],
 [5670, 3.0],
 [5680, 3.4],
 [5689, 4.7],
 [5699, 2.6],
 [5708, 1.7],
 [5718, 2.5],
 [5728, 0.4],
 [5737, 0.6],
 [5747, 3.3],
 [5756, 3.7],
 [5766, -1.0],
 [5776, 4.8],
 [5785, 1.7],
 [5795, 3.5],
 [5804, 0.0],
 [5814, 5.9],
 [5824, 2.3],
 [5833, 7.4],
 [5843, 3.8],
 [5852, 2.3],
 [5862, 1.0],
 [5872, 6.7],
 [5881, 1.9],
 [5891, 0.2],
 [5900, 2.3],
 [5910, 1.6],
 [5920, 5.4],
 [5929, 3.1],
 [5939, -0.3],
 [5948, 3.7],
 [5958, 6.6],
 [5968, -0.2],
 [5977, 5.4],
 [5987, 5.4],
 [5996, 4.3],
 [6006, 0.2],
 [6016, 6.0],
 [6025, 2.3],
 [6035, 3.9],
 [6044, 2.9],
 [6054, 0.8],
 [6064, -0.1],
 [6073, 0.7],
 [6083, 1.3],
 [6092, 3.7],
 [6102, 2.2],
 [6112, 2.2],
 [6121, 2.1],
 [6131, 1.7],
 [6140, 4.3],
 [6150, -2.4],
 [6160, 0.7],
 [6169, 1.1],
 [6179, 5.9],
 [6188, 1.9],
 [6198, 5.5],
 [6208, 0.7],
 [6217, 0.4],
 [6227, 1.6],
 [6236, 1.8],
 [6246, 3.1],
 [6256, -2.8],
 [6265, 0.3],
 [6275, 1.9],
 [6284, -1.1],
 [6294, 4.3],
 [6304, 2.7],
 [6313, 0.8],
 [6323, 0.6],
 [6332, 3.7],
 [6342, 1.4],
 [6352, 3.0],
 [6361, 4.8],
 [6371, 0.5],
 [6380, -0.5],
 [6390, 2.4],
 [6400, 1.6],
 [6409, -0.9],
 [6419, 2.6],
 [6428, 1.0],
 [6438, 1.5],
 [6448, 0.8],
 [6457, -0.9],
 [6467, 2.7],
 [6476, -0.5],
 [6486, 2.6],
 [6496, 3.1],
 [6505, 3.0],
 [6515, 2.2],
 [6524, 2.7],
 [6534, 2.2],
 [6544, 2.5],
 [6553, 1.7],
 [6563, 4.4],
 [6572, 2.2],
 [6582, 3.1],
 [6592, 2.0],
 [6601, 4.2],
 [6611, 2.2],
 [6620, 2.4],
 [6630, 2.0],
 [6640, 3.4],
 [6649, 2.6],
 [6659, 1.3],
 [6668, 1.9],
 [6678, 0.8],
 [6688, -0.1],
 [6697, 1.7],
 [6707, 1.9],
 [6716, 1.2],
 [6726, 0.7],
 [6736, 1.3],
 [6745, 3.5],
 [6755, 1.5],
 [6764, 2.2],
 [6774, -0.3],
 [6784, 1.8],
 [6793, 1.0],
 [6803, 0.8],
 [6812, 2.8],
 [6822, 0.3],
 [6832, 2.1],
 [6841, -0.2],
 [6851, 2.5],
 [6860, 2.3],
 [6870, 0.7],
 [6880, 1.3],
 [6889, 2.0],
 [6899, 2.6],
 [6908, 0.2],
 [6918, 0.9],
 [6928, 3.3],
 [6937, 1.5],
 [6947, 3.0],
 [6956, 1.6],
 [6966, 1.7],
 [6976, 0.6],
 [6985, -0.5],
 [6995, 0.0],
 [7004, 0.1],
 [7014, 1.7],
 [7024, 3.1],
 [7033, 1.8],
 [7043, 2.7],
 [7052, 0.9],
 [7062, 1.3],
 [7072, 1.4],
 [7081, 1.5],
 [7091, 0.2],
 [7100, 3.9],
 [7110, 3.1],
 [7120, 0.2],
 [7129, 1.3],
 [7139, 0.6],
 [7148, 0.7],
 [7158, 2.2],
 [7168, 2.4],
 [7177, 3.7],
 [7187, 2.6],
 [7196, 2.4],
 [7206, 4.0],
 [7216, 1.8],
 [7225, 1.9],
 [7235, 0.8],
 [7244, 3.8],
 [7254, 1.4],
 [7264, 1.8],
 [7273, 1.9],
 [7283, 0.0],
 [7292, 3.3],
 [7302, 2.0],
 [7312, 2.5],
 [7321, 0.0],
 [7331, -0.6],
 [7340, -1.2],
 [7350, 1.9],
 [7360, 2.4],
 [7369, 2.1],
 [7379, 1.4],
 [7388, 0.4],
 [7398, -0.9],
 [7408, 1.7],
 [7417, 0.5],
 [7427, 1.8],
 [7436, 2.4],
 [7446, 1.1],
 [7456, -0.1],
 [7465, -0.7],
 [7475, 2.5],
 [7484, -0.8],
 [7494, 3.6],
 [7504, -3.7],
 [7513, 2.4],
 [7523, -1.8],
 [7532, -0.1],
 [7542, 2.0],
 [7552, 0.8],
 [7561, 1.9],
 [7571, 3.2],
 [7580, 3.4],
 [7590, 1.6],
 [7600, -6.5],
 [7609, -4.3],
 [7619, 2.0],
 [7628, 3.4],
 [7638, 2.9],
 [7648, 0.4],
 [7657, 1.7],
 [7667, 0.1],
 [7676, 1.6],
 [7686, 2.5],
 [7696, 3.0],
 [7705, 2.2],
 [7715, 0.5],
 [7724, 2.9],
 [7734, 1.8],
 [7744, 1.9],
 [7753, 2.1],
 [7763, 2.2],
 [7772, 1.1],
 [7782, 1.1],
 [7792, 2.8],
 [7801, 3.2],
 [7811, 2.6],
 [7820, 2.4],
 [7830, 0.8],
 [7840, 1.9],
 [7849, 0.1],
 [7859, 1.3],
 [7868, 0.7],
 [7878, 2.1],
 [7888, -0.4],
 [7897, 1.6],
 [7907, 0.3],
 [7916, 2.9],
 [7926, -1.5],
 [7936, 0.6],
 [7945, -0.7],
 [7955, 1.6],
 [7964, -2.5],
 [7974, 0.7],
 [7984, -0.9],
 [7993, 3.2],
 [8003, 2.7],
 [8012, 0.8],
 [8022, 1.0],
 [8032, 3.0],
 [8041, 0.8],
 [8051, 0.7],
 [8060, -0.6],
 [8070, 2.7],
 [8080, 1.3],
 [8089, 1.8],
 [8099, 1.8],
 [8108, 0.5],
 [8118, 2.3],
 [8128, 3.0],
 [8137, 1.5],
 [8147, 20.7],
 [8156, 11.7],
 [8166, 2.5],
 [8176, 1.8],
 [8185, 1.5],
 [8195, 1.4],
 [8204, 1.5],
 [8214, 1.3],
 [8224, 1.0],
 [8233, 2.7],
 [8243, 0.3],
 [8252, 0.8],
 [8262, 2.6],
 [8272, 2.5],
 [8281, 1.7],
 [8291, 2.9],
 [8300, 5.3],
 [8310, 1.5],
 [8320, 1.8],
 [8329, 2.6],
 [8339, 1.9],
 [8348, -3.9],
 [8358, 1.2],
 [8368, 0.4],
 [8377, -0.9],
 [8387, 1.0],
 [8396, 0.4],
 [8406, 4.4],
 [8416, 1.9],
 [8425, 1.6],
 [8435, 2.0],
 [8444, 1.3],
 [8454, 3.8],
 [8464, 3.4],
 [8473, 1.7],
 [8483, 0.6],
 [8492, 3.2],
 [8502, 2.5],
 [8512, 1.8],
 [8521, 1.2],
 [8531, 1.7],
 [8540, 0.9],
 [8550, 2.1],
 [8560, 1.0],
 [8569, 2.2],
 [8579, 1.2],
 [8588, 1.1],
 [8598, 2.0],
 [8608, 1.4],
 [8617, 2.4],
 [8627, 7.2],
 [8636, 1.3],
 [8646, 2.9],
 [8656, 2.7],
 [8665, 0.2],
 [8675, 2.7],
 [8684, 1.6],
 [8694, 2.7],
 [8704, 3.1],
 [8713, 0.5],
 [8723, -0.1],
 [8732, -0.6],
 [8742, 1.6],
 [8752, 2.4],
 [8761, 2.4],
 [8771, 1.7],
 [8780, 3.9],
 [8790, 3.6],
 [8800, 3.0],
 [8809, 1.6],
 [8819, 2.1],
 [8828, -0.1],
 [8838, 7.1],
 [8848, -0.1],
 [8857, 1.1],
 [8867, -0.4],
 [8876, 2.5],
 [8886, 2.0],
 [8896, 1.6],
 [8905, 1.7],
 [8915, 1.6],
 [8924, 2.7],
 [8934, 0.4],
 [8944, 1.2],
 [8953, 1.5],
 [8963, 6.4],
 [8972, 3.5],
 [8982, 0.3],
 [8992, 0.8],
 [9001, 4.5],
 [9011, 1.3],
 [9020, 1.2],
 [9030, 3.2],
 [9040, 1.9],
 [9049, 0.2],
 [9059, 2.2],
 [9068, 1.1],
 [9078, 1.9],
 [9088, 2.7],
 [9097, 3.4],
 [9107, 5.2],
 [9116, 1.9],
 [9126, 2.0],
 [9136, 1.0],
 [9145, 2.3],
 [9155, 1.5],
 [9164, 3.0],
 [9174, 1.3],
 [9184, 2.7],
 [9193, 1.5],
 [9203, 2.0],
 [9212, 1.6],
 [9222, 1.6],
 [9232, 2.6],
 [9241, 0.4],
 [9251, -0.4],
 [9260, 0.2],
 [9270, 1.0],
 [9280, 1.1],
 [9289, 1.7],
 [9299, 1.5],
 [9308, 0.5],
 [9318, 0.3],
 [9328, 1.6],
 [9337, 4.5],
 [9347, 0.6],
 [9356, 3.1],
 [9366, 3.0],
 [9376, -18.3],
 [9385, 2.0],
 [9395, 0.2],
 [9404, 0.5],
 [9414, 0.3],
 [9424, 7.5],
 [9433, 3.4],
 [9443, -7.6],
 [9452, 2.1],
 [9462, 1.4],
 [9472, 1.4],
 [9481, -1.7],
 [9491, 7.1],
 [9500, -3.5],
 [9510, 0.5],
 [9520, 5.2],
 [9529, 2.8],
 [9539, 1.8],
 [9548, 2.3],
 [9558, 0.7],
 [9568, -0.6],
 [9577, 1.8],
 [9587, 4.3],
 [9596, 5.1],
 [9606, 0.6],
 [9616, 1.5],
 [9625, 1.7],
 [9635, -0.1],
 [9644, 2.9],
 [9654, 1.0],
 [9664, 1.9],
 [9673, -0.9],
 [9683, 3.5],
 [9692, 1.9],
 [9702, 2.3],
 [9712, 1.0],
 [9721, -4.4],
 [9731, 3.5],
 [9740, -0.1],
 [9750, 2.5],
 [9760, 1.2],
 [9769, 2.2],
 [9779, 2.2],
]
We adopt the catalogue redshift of 1.186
